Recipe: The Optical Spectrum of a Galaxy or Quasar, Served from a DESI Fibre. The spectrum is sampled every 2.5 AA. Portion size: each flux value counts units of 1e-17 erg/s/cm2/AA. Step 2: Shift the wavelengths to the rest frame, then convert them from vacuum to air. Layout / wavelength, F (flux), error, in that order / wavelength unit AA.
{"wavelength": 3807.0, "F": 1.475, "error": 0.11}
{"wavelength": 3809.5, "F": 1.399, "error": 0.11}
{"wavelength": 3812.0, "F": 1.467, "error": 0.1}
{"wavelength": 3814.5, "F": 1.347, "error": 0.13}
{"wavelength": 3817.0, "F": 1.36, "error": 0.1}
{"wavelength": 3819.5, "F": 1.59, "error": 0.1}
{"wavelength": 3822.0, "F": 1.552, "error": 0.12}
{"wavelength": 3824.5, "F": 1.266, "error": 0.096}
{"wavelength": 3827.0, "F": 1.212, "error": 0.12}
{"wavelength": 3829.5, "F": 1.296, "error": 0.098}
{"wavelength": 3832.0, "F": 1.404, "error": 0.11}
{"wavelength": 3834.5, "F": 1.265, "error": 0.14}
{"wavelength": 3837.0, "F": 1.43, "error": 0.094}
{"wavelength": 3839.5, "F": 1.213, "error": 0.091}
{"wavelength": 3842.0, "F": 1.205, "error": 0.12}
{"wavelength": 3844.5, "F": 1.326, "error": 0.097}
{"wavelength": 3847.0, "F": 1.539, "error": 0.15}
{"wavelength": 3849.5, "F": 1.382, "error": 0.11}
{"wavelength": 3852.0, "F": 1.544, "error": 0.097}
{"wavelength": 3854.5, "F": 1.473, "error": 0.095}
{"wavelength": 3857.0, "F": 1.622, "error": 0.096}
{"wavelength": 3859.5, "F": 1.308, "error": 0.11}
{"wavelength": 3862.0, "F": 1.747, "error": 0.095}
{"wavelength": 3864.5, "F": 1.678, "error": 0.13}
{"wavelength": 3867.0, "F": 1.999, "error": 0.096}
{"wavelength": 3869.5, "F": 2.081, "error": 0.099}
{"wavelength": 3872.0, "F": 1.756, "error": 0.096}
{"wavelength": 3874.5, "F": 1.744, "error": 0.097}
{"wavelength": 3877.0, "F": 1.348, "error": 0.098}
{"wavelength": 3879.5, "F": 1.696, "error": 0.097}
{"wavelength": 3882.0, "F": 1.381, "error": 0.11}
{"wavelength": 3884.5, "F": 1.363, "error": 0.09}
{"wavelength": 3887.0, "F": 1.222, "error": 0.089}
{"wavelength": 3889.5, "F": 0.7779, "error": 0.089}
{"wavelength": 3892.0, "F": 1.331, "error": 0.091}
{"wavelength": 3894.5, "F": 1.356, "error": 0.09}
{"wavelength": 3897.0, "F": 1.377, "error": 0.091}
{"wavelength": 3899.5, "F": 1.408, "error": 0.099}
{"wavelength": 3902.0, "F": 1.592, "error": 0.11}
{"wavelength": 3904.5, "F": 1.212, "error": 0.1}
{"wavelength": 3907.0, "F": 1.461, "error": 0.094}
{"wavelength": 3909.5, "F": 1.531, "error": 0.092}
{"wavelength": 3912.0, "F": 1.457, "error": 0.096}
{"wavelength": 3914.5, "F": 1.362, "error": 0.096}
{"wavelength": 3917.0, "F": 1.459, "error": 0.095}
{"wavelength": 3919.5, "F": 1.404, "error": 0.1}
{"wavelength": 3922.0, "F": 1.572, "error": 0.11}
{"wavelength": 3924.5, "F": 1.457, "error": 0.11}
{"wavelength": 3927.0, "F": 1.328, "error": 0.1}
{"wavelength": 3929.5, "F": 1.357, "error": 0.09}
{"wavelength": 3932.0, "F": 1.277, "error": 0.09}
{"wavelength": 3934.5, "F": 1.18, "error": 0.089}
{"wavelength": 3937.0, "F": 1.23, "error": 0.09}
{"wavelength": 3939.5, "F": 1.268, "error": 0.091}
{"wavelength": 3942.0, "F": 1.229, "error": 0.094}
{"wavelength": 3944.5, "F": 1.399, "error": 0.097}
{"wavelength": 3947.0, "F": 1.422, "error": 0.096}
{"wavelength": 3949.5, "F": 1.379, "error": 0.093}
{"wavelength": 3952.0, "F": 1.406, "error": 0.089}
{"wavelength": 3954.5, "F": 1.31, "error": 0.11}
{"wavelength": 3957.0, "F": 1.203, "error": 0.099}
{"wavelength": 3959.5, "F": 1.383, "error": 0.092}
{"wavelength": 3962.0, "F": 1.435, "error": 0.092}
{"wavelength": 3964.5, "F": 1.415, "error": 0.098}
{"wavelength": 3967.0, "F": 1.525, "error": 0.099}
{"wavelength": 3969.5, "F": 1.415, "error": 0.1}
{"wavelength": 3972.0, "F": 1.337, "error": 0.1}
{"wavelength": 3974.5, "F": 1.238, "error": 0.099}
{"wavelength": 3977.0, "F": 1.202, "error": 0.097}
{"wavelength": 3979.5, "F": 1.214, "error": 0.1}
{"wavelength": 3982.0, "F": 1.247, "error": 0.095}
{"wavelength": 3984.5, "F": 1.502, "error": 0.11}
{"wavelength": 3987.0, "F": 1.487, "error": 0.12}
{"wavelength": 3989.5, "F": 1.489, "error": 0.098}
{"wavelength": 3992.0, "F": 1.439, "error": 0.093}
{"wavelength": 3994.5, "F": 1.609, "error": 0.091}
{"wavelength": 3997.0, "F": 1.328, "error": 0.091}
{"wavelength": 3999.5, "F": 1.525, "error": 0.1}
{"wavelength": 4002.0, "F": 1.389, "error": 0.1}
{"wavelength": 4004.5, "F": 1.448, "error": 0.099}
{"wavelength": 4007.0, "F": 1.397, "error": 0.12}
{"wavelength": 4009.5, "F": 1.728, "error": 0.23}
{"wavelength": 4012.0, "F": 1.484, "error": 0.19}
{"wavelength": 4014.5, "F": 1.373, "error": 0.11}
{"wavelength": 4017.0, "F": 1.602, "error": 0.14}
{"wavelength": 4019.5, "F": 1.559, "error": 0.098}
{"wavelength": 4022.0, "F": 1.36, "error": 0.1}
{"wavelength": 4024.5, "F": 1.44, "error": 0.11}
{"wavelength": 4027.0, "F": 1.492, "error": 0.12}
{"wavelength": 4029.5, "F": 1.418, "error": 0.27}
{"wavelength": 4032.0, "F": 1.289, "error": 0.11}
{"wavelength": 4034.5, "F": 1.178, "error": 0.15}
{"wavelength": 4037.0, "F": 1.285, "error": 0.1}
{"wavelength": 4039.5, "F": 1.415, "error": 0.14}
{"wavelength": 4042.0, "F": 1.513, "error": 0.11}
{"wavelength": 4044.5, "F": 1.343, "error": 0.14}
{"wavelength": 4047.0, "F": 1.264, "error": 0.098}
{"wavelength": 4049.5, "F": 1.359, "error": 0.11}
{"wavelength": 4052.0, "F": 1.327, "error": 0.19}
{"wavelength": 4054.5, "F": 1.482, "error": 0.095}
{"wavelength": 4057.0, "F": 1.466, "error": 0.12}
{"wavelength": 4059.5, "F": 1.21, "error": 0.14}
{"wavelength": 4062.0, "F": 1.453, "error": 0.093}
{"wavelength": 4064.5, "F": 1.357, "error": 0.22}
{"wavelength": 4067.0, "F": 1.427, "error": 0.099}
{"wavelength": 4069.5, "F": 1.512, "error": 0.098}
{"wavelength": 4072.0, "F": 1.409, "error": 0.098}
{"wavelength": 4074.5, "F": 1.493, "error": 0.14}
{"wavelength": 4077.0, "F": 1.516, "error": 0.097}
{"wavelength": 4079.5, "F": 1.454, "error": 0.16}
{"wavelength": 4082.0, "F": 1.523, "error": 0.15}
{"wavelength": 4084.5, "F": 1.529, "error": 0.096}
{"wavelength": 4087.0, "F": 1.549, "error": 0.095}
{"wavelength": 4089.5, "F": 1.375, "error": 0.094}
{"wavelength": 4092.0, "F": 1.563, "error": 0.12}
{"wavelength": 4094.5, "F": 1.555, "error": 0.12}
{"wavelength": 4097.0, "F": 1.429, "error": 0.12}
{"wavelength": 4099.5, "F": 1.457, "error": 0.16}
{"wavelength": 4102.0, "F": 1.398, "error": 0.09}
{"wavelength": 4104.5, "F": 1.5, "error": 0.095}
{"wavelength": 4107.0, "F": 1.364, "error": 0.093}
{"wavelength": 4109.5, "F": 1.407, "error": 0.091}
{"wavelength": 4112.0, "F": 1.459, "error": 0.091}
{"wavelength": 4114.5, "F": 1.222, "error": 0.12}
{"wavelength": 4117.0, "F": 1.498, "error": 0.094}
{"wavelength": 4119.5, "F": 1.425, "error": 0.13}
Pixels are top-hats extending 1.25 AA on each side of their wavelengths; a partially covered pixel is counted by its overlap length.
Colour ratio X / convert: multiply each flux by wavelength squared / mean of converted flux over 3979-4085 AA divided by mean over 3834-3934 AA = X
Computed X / 1.1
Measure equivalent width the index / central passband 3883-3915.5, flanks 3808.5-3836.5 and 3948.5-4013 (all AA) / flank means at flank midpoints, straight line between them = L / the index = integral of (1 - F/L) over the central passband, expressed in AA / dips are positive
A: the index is 1.2 AA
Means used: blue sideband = 1.38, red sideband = 1.4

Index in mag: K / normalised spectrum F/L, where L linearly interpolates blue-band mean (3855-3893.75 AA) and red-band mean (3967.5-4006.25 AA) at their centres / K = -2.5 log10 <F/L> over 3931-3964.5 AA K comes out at 0.10 mag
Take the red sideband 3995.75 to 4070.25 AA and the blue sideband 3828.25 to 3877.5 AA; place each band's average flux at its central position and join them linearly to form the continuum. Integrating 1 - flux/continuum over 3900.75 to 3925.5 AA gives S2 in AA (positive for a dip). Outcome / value 0.57 AA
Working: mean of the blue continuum 1.52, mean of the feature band 1.45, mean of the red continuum 1.41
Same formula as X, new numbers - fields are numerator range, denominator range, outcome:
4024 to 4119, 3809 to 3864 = 1.13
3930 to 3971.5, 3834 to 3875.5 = 0.91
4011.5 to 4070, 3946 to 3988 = 1.07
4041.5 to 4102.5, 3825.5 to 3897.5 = 1.10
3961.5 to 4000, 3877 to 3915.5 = 1.07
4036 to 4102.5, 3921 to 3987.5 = 1.13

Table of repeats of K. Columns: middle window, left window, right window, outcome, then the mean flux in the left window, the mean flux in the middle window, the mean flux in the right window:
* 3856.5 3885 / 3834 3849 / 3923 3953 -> -0.232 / 1.34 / 1.65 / 1.33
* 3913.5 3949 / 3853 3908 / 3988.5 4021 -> 0.107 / 1.5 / 1.35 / 1.49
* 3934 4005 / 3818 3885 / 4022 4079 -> 0.052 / 1.5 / 1.37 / 1.39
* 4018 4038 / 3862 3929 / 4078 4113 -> 0.069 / 1.48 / 1.38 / 1.47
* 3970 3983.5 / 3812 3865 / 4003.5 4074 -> 0.124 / 1.41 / 1.26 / 1.41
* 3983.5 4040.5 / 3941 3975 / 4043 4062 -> -0.064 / 1.37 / 1.44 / 1.36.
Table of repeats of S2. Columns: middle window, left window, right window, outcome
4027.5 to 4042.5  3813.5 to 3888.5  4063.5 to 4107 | 1.26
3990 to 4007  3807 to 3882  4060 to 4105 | 0.25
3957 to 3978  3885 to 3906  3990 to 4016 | 0.77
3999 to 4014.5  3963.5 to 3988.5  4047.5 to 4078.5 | -1.18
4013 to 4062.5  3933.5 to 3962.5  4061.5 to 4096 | 1.31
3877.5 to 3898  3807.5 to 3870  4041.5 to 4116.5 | 1.99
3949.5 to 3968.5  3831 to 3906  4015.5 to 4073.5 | 0.61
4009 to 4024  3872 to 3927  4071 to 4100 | -0.44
